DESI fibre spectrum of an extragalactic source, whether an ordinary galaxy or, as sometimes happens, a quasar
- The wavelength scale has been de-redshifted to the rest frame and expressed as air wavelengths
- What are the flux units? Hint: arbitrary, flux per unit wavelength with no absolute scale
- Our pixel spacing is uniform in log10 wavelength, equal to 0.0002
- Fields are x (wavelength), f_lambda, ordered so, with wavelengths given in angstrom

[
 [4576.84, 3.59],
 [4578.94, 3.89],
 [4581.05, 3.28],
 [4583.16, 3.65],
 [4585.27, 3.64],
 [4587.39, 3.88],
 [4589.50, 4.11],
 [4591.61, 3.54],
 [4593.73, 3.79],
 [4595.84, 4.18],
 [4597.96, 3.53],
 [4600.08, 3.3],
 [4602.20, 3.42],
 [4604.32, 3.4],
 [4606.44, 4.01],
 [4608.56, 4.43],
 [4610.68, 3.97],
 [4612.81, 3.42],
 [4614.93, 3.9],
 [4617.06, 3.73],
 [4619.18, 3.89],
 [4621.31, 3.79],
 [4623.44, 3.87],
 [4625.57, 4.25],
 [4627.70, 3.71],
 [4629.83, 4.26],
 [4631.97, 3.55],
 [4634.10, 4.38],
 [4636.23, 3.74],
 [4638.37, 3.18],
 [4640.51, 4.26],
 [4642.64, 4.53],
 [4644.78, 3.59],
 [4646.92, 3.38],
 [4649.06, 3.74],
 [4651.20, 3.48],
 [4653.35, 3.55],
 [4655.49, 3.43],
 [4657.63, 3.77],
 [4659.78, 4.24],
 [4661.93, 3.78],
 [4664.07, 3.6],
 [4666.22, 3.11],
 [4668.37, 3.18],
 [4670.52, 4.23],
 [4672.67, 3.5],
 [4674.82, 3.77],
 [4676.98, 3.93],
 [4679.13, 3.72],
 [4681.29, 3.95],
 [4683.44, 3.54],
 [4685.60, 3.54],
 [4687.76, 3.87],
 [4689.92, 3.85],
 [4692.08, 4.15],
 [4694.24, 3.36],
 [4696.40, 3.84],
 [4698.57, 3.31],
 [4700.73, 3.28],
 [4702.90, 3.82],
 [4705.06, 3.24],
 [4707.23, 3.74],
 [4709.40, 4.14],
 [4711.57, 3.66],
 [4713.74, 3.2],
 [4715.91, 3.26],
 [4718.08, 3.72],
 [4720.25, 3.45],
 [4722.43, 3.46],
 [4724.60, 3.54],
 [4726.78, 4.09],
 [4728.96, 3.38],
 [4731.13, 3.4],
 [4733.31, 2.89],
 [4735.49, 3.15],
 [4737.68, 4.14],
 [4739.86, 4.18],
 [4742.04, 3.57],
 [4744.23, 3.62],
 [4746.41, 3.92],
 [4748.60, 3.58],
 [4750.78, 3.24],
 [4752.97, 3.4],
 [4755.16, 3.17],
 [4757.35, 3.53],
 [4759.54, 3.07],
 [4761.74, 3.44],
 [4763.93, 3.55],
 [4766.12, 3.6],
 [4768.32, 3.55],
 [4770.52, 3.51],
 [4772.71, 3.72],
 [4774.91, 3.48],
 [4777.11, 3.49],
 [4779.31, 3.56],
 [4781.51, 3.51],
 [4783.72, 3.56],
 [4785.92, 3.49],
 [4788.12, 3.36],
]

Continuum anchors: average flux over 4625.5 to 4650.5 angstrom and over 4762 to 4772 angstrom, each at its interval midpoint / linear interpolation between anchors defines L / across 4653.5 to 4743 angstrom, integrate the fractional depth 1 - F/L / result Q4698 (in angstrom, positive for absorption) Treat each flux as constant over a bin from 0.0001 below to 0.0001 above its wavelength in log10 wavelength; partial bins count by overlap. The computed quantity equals 2.0 angstrom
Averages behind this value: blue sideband 3.86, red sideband 3.55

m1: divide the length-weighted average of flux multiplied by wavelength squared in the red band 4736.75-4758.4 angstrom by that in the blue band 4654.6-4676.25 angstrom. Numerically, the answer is 1.03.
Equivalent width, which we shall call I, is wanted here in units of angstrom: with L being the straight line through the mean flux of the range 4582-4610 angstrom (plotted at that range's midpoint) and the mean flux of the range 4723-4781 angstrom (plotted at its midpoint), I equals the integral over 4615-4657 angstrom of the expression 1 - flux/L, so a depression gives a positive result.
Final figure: -1.2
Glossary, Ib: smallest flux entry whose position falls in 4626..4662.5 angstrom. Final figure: 3.18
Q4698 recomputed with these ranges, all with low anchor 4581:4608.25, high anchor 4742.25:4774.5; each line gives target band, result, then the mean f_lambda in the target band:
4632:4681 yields -1.41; 3.73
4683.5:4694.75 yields -0.53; 3.75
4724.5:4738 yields 0.21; 3.47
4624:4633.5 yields -0.77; 3.96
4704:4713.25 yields -0.27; 3.66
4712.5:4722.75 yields 0.37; 3.42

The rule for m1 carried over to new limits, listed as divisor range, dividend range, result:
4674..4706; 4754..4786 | 0.98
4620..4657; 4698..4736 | 0.95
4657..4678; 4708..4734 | 0.97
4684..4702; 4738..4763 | 0.99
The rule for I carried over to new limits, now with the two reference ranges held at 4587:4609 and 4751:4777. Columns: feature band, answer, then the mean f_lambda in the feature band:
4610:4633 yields -0.8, 3.85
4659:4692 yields -1.0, 3.73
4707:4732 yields -0.4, 3.58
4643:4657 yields 0.3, 3.59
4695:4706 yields 0.2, 3.5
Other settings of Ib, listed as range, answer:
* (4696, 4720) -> 3.2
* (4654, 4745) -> 2.89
